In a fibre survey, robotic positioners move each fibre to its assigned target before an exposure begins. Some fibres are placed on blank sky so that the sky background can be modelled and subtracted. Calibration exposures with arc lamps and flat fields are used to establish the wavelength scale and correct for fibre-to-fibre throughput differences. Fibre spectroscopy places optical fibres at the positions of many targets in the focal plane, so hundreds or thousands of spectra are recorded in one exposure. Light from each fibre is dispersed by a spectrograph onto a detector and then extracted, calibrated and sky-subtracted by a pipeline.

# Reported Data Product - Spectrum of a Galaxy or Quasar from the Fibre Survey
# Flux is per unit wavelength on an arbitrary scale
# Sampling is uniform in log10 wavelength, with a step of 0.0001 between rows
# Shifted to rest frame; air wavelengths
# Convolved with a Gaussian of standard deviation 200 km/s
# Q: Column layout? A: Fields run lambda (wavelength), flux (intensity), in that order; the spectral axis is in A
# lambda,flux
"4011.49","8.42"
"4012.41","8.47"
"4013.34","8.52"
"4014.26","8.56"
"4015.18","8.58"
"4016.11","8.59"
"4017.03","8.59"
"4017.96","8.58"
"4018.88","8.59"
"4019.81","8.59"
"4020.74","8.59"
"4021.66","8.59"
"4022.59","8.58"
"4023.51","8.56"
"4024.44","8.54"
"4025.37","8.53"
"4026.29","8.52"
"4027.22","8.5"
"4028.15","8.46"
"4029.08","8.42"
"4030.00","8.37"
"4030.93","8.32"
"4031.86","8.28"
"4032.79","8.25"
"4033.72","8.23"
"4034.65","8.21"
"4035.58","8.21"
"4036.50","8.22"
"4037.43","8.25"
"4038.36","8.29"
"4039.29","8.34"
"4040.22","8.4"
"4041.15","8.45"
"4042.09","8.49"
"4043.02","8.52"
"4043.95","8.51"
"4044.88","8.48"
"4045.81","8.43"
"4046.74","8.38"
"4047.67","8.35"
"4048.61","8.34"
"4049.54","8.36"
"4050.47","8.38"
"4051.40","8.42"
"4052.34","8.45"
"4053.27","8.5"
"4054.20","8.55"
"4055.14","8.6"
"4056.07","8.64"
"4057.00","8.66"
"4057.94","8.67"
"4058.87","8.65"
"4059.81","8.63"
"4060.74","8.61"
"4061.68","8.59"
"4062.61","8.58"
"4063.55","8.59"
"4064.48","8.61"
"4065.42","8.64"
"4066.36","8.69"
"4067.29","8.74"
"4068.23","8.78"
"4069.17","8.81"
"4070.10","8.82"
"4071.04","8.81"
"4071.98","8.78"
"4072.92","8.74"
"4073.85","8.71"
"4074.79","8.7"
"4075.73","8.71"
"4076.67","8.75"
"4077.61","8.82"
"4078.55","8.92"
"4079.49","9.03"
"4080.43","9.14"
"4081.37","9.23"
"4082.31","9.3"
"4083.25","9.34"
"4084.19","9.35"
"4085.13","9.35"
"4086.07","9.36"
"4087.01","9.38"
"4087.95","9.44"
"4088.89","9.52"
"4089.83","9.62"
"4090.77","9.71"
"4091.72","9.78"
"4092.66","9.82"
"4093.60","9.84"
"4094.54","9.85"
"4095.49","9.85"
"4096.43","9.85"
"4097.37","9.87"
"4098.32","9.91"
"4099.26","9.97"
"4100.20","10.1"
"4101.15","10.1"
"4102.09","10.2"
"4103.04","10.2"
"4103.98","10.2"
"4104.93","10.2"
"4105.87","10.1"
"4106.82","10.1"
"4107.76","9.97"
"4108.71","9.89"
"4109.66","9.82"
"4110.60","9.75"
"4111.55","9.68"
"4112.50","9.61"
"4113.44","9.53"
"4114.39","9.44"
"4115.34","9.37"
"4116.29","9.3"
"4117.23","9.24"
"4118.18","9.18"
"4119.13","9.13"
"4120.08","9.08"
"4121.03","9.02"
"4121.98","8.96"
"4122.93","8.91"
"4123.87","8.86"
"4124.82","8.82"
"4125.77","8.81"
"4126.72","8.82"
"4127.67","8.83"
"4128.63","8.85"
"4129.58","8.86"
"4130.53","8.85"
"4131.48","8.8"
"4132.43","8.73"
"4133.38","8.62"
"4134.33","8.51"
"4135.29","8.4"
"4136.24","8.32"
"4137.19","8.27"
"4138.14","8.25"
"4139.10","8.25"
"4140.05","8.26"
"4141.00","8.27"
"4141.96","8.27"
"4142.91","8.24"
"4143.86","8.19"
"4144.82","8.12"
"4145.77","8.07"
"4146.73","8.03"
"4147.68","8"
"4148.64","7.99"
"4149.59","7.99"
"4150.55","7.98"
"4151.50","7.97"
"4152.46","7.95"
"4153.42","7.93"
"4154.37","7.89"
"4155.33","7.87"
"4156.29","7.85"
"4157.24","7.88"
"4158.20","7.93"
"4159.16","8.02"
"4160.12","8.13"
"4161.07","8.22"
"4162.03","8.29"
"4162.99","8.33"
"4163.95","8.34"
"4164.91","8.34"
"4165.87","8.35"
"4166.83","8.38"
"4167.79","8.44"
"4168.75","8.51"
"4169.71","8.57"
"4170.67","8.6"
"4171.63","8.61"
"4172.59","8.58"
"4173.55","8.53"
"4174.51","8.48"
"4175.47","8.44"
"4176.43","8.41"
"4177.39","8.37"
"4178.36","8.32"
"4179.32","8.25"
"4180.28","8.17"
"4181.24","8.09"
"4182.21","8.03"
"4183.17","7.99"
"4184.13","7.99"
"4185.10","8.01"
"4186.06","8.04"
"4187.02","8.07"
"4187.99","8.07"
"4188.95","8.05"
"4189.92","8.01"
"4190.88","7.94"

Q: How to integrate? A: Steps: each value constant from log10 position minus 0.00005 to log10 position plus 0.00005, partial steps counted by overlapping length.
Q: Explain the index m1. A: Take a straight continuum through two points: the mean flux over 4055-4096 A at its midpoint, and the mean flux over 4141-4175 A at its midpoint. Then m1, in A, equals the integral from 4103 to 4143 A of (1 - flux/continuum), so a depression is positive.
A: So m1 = -2.4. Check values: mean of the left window 9.03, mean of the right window 8.2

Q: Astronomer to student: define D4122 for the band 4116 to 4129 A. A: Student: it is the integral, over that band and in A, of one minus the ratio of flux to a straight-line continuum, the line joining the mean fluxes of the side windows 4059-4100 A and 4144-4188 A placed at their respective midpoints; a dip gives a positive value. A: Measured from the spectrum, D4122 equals -0.46 A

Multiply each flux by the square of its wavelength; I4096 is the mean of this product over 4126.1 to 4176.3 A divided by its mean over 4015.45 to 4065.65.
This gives 1.0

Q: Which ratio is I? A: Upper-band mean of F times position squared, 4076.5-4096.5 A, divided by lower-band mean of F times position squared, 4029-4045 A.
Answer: 1.2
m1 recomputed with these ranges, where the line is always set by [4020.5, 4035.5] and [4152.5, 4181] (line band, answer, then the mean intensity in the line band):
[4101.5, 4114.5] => -2.5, 9.92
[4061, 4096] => -3.1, 9.1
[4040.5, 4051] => 0.0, 8.43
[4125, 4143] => -0.5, 8.55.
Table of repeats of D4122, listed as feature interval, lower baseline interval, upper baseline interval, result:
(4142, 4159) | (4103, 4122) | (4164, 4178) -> 1.7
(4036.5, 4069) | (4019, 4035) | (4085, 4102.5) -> 1.6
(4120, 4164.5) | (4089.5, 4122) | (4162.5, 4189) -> 3.2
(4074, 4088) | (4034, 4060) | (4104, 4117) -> 0.1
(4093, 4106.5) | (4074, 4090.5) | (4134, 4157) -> -1.7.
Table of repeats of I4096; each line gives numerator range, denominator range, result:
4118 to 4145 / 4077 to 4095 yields 0.94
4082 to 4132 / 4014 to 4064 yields 1.16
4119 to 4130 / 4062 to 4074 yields 1.05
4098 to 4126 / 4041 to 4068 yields 1.16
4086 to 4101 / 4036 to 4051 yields 1.19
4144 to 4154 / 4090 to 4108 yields 0.82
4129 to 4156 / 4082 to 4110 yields 0.86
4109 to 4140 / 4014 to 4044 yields 1.11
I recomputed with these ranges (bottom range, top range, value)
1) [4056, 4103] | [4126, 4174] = 0.94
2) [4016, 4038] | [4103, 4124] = 1.18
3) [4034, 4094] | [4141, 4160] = 0.95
